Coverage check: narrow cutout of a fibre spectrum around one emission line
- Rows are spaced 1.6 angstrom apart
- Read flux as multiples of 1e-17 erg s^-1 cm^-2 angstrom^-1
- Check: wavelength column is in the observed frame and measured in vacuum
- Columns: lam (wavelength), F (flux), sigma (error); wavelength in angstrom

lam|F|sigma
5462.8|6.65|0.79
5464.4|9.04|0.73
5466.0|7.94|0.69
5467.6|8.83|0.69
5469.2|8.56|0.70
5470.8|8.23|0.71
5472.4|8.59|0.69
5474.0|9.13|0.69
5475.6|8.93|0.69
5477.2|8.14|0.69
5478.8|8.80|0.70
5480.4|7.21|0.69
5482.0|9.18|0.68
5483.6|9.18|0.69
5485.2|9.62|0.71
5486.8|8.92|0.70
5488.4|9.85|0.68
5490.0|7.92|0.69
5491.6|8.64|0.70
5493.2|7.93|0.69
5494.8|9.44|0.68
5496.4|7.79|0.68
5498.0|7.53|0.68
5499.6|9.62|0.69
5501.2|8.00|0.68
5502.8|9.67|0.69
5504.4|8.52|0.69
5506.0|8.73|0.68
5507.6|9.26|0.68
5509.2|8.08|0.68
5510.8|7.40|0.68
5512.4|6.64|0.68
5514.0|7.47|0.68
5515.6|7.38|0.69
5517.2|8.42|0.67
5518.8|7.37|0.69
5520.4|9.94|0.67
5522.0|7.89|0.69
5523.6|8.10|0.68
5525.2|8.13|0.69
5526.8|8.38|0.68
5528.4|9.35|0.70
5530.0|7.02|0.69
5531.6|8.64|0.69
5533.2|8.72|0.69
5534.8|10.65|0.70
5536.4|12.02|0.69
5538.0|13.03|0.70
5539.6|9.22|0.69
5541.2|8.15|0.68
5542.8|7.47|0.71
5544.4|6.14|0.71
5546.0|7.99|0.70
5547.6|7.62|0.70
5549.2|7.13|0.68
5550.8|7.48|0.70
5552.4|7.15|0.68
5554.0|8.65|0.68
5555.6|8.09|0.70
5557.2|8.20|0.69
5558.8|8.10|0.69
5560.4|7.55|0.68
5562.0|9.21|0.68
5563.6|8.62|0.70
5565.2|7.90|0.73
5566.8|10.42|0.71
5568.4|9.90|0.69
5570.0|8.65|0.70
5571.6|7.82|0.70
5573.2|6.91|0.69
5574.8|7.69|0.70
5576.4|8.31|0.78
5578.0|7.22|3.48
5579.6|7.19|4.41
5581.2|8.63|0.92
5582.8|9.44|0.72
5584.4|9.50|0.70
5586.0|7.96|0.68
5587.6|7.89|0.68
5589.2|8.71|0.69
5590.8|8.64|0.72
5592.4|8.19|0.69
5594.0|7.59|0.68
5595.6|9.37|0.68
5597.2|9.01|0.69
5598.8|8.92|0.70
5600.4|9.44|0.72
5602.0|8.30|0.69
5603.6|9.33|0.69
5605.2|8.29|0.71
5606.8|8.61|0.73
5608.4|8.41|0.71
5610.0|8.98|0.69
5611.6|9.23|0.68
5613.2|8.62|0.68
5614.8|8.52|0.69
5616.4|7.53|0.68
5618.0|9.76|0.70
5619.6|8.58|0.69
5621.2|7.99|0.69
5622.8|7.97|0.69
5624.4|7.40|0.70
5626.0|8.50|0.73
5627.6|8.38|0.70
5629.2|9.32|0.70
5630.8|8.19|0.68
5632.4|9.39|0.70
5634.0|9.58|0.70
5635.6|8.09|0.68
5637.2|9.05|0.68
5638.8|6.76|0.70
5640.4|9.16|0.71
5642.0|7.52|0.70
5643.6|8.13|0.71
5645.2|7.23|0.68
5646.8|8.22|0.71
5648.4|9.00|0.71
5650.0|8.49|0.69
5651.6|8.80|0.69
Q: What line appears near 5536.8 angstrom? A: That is [O III]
